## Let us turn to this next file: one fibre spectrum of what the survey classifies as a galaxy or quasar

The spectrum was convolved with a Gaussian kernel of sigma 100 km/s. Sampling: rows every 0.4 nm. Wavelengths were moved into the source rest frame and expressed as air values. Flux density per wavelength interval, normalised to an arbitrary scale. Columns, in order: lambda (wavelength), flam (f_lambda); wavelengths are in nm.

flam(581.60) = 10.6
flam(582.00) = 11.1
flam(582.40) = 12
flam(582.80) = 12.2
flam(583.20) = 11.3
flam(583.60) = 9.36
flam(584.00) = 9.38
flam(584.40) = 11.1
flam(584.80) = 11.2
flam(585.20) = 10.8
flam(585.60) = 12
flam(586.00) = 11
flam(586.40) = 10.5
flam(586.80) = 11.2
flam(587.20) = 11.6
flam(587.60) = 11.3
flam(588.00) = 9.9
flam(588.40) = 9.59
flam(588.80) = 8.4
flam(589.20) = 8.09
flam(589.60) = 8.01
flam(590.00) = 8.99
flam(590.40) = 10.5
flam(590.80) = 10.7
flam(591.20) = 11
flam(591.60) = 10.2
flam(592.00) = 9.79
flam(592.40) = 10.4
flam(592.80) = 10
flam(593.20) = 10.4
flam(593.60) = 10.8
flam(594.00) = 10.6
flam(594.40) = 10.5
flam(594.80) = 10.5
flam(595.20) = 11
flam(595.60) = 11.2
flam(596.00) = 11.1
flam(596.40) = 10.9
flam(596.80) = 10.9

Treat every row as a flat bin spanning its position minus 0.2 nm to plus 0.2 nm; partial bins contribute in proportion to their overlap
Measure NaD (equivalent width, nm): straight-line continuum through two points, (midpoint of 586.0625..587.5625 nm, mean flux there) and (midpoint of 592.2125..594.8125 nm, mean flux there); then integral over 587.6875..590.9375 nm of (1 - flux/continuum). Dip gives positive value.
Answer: 0.46 nm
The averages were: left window 11.1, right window 10.5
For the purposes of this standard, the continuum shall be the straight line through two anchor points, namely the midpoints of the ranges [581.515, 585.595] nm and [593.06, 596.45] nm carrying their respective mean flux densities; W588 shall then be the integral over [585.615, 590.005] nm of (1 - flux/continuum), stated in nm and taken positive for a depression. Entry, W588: 0.36 nm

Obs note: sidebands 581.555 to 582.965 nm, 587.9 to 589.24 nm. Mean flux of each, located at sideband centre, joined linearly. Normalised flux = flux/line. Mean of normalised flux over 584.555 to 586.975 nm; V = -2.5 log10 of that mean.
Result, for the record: -0.10 mag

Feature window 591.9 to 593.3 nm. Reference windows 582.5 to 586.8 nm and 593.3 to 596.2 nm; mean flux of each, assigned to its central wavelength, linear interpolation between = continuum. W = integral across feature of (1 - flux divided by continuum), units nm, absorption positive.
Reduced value 0.09 nm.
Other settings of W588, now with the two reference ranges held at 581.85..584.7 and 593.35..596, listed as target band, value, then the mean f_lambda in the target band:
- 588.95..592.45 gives 0.37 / 9.69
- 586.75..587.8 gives -0.05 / 11.4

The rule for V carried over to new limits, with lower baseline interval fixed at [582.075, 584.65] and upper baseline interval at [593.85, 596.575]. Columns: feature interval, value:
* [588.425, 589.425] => 0.27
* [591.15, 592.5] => 0.06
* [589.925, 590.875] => 0.08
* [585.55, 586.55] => -0.02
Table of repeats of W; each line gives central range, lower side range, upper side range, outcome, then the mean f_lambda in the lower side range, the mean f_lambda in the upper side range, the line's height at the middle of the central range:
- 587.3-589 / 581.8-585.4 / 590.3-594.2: 0.12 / 10.9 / 10.4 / 10.7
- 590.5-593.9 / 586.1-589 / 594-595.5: 0.05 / 10.4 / 10.7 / 10.6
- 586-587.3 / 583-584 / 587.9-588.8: -0.18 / 10.1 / 9.43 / 9.68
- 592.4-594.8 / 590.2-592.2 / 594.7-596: 0.06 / 10.4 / 11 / 10.7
